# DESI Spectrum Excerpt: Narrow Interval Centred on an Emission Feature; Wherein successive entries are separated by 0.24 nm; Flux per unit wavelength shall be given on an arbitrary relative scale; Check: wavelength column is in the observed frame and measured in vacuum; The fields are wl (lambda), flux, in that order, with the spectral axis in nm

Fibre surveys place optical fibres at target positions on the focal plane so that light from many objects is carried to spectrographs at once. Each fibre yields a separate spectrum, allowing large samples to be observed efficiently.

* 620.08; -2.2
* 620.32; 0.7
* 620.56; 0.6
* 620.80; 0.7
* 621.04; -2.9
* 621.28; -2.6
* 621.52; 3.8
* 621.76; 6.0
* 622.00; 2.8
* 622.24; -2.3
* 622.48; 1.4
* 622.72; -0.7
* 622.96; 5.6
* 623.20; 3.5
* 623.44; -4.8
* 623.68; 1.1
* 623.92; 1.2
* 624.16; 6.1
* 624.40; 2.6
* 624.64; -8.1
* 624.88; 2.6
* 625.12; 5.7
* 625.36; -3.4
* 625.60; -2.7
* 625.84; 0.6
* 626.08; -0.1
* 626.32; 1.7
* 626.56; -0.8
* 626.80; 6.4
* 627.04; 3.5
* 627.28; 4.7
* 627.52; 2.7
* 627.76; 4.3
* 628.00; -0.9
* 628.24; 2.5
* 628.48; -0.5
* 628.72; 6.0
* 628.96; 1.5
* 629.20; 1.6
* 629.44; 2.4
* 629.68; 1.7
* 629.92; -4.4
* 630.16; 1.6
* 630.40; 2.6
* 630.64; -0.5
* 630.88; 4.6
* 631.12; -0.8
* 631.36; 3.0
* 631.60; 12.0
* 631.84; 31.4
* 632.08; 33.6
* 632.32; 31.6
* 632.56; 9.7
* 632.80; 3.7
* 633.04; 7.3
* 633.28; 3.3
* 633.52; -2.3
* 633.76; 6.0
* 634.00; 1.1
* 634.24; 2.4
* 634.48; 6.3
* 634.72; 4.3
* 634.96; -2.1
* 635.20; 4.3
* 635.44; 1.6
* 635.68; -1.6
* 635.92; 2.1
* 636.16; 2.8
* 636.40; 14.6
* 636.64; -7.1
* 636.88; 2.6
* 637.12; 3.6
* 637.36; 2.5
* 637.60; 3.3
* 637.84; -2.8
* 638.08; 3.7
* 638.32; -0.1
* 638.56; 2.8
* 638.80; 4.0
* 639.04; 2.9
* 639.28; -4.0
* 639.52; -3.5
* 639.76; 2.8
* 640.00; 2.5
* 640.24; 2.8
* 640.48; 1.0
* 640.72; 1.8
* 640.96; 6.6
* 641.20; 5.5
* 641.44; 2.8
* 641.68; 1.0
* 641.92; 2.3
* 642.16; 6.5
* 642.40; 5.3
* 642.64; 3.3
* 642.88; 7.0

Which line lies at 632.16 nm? [O II]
